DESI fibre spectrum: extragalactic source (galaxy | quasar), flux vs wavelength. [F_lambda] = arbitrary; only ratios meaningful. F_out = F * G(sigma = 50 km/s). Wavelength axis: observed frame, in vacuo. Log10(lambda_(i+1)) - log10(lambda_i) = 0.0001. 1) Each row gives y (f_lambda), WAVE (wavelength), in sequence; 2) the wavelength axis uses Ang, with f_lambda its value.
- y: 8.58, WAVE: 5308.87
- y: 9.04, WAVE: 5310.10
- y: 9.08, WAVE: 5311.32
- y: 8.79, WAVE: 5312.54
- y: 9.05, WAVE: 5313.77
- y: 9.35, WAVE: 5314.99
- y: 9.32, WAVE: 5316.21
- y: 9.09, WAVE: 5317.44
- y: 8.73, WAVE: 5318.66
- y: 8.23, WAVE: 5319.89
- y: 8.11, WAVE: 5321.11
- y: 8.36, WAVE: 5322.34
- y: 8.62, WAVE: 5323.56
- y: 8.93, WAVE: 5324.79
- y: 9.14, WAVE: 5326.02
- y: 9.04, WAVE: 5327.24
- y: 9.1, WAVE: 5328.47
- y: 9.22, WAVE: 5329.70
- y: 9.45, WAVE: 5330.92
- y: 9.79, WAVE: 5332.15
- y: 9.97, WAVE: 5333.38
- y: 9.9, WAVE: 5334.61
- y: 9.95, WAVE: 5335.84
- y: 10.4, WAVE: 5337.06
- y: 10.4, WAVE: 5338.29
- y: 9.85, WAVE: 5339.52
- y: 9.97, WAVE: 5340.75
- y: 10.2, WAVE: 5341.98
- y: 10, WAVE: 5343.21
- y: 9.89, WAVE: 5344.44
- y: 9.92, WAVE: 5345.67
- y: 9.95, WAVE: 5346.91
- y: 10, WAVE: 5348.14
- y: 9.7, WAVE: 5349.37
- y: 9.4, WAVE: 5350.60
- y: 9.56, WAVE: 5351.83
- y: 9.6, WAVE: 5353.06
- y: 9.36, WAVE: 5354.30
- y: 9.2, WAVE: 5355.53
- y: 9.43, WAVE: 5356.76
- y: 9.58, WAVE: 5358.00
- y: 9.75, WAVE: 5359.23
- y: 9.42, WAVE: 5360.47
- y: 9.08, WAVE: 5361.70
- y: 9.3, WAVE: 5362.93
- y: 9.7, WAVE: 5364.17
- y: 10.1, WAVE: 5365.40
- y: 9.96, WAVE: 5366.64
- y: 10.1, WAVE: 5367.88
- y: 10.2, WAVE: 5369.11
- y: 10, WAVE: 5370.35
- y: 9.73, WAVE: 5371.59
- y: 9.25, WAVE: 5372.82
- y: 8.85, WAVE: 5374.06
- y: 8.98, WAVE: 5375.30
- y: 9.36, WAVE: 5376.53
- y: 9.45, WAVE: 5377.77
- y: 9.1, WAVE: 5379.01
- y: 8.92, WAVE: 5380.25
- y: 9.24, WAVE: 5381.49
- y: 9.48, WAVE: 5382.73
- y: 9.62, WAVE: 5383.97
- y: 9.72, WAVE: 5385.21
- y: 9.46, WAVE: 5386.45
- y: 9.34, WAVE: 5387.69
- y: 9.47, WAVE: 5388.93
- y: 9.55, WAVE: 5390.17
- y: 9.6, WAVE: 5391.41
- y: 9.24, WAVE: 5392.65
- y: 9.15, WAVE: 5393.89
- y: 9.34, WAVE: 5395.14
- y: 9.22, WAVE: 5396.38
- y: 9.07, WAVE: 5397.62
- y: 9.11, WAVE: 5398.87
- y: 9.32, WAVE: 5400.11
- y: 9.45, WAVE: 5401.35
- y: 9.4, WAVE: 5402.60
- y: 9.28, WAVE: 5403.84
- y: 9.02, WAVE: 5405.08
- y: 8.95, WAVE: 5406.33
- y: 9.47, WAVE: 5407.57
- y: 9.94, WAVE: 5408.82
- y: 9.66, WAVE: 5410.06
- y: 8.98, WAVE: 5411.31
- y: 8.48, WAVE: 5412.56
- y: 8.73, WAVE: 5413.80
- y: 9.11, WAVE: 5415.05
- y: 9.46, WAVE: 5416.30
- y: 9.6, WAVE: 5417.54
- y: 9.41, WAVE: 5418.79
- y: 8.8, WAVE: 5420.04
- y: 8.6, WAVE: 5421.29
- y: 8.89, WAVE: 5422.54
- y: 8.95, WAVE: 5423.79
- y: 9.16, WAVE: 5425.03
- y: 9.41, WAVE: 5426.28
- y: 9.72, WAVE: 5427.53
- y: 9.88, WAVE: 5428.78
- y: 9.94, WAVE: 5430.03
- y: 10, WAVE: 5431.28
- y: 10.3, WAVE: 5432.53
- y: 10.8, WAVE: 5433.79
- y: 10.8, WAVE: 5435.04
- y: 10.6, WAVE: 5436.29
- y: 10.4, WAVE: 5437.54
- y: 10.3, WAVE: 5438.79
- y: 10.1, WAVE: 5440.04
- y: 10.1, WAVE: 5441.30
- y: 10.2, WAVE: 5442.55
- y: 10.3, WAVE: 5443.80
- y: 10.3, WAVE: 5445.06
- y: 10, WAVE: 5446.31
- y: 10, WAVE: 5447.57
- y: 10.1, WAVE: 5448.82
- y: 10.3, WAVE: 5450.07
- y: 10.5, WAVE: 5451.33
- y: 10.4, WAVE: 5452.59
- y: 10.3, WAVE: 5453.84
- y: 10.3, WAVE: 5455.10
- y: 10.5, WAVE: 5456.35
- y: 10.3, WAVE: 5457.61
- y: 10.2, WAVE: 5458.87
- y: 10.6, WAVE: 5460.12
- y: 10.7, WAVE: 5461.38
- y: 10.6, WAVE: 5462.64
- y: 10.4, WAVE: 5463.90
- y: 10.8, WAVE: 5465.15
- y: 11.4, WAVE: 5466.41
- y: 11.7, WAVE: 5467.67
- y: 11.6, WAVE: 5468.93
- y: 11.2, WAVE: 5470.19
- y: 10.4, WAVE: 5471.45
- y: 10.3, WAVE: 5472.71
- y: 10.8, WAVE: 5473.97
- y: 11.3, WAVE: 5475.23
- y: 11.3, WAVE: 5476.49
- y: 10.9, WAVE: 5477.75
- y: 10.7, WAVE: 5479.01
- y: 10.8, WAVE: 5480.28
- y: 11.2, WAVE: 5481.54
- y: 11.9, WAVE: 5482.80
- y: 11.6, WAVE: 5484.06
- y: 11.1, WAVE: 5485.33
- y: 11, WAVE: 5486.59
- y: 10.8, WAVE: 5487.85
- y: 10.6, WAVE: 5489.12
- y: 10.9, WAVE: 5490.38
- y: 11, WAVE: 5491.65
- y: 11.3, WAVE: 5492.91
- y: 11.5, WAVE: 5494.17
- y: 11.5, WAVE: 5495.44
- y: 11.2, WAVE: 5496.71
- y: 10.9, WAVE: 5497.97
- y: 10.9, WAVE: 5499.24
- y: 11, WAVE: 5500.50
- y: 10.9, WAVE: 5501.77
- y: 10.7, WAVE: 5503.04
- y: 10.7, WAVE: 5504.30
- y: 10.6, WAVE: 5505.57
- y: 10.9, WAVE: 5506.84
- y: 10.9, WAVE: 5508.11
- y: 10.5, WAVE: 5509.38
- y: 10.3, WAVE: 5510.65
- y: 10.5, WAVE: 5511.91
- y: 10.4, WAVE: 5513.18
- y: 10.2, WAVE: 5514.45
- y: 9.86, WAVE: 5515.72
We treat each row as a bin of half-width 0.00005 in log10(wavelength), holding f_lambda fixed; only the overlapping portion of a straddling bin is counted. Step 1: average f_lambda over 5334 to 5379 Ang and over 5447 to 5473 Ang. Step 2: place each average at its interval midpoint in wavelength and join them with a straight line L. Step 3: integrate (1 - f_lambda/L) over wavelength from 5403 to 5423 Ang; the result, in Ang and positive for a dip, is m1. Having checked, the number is 2.0 Ang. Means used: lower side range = 9.7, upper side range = 10.6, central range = 9.15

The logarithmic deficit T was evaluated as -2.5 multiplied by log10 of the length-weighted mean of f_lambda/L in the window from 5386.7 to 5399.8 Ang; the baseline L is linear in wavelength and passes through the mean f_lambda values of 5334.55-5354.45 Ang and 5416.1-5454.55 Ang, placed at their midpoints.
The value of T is 0.07 mag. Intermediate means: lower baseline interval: 9.9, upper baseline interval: 9.93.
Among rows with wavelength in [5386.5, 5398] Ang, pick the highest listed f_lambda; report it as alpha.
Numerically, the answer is 9.6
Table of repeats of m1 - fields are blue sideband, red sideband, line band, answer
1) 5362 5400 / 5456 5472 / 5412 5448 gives 1.8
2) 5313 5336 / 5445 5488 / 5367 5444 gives 4.1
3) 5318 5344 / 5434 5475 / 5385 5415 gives 2.2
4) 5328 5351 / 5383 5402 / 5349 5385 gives 0.4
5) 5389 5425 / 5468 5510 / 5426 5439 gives -0.6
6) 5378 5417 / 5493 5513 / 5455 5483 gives -1.3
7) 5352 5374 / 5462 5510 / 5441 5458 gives 0.5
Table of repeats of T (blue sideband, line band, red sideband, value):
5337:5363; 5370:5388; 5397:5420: 0.014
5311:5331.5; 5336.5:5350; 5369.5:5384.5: -0.106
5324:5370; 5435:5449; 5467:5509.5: 0.035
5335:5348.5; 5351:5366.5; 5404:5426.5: 0.036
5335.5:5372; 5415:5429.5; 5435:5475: 0.114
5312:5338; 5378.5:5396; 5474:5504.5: 0.060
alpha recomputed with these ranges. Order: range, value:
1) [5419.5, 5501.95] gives 11.9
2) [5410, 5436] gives 10.8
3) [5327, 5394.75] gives 10.4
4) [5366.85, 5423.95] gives 10.2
